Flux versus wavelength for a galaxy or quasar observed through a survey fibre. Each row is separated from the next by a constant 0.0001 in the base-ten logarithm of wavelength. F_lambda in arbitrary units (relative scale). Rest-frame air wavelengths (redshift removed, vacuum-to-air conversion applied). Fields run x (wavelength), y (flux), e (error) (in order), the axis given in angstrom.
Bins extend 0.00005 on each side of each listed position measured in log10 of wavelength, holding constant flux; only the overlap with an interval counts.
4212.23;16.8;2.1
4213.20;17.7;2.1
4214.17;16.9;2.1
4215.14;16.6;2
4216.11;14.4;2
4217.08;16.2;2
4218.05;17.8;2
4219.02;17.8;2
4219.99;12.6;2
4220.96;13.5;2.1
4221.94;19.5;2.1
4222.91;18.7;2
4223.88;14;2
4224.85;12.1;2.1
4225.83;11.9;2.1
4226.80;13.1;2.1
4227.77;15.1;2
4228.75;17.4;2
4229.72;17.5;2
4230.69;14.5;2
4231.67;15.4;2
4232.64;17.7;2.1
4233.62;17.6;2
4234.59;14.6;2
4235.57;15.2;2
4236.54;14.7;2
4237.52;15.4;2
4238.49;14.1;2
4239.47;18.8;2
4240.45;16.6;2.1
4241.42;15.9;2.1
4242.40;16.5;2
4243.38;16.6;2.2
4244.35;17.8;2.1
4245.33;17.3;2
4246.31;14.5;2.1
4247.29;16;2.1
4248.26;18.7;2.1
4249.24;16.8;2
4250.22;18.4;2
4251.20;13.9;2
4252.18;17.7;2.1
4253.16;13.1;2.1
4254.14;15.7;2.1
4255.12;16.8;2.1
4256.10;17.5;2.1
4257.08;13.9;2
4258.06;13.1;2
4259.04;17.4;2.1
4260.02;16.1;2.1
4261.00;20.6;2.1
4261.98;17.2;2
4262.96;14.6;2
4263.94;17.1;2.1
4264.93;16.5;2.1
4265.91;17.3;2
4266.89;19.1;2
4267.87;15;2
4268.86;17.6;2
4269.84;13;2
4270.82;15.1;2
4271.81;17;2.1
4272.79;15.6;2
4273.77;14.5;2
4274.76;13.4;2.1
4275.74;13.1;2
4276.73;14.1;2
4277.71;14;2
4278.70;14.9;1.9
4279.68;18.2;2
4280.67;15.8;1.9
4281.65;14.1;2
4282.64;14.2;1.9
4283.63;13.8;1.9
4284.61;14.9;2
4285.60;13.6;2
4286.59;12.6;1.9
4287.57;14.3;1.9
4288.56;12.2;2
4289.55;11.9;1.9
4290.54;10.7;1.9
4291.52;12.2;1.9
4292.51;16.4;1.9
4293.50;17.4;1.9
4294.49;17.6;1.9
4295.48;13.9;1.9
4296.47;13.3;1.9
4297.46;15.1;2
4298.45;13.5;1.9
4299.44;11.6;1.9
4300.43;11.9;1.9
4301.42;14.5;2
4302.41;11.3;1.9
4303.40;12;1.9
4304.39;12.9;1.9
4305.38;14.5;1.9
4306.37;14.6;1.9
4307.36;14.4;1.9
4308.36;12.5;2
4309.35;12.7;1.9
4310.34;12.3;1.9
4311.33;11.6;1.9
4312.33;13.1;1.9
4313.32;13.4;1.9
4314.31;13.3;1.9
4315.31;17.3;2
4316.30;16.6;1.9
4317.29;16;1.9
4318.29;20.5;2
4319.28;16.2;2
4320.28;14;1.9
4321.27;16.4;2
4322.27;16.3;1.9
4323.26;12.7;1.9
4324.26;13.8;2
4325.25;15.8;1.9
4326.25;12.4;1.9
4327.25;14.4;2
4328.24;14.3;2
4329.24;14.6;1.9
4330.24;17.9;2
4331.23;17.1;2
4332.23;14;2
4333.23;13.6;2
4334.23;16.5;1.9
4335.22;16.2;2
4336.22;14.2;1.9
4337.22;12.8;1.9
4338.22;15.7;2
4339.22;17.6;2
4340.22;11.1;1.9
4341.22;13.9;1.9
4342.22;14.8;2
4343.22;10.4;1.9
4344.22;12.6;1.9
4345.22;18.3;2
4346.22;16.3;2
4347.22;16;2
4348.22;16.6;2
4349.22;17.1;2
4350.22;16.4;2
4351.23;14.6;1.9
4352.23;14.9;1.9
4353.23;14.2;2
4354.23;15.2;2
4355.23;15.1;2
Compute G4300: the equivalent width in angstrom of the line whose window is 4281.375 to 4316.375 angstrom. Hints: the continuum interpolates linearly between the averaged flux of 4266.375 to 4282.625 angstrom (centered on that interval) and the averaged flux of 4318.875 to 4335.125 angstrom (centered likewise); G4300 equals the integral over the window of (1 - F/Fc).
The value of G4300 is 3.5 angstrom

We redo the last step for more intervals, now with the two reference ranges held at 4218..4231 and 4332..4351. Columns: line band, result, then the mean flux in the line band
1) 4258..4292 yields 0.35 angstrom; 15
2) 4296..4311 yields 1.95 angstrom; 13.1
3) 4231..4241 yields -0.45 angstrom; 16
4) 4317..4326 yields -0.37 angstrom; 15.6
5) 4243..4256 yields -1.01 angstrom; 16.4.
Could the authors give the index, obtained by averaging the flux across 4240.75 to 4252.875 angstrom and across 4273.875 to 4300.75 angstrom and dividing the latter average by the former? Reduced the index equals 0.85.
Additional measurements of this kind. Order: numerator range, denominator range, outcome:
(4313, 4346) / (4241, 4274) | 0.92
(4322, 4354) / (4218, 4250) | 0.94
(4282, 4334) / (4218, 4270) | 0.88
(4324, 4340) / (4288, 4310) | 1.11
